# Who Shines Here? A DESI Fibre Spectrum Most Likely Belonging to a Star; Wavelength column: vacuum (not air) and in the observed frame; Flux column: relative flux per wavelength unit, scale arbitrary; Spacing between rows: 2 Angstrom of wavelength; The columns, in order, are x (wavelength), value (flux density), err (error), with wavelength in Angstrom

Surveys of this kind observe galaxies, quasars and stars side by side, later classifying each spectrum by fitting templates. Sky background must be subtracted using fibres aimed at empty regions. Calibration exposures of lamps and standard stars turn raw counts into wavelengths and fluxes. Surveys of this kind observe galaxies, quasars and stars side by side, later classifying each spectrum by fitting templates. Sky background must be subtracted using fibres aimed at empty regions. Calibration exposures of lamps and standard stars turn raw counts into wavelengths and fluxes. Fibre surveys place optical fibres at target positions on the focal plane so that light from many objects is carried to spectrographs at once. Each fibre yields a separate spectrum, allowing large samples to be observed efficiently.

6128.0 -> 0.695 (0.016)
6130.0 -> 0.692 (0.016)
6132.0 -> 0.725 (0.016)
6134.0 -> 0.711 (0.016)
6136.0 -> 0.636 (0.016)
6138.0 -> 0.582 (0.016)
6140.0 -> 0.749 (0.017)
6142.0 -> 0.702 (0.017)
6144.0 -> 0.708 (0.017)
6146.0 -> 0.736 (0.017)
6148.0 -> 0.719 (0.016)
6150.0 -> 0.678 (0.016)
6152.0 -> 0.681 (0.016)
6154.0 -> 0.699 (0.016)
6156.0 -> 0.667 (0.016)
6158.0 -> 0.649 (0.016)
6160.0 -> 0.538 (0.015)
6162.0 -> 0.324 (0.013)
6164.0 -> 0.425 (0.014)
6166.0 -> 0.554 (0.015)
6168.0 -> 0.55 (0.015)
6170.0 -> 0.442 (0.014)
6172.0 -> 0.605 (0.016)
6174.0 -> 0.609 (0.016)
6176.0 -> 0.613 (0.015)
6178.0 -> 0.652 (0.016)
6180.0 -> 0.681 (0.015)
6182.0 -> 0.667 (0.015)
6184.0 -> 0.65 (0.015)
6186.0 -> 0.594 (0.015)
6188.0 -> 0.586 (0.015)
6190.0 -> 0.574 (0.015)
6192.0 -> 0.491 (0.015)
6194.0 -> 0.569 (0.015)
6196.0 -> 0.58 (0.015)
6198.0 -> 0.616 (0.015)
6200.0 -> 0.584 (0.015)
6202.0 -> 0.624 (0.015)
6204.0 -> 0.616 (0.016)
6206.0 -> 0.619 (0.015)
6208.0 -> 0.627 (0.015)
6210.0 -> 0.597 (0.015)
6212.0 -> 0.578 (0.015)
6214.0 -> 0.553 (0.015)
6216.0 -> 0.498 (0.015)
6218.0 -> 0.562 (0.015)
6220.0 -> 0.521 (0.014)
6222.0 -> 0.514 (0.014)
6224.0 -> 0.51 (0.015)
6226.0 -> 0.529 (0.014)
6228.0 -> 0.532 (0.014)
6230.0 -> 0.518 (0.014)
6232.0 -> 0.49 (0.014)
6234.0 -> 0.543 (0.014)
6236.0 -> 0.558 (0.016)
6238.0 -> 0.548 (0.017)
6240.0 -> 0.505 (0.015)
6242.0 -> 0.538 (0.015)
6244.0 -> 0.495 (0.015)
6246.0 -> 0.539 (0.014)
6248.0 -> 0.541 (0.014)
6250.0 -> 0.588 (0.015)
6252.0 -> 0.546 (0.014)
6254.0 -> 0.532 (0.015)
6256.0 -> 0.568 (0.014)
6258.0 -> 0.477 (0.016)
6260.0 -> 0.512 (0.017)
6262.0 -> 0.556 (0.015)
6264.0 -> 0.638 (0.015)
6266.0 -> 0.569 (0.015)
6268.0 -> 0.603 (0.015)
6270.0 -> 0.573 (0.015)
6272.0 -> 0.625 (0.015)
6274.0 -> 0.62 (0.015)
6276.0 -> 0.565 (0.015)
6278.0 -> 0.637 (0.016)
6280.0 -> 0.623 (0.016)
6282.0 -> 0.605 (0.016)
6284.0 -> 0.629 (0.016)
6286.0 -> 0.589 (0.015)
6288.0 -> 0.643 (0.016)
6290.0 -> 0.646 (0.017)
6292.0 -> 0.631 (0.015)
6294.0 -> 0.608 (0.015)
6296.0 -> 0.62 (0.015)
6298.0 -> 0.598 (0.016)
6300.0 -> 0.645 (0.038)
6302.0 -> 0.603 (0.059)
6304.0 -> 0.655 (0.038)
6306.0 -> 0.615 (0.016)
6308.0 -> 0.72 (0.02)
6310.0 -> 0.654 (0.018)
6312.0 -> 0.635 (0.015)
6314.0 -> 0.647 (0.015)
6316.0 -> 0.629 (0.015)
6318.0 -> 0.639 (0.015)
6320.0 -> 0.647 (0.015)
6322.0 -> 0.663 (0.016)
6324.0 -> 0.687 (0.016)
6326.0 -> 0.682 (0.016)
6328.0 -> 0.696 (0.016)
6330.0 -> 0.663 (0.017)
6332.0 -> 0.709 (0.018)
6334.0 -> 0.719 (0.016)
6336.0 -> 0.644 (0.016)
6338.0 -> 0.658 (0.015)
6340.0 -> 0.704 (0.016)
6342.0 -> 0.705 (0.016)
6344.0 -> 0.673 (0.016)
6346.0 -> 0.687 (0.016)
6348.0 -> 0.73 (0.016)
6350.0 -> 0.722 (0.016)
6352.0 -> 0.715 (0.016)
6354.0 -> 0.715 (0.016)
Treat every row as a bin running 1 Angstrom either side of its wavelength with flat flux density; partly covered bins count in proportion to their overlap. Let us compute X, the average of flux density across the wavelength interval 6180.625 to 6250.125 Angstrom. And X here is 0.562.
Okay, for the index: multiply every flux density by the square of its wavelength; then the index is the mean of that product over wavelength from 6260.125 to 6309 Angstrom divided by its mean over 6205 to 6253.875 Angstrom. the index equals 1.2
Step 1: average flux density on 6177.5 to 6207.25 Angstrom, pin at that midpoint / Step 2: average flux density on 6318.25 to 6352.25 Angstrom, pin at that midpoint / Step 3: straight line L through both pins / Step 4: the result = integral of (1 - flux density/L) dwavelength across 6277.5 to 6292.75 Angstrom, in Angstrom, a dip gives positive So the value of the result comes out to 0.8 Angstrom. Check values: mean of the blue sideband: 0.606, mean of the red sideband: 0.687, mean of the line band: 0.625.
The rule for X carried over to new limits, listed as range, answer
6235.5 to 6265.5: 0.543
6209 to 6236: 0.535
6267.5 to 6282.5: 0.607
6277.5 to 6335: 0.646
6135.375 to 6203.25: 0.61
